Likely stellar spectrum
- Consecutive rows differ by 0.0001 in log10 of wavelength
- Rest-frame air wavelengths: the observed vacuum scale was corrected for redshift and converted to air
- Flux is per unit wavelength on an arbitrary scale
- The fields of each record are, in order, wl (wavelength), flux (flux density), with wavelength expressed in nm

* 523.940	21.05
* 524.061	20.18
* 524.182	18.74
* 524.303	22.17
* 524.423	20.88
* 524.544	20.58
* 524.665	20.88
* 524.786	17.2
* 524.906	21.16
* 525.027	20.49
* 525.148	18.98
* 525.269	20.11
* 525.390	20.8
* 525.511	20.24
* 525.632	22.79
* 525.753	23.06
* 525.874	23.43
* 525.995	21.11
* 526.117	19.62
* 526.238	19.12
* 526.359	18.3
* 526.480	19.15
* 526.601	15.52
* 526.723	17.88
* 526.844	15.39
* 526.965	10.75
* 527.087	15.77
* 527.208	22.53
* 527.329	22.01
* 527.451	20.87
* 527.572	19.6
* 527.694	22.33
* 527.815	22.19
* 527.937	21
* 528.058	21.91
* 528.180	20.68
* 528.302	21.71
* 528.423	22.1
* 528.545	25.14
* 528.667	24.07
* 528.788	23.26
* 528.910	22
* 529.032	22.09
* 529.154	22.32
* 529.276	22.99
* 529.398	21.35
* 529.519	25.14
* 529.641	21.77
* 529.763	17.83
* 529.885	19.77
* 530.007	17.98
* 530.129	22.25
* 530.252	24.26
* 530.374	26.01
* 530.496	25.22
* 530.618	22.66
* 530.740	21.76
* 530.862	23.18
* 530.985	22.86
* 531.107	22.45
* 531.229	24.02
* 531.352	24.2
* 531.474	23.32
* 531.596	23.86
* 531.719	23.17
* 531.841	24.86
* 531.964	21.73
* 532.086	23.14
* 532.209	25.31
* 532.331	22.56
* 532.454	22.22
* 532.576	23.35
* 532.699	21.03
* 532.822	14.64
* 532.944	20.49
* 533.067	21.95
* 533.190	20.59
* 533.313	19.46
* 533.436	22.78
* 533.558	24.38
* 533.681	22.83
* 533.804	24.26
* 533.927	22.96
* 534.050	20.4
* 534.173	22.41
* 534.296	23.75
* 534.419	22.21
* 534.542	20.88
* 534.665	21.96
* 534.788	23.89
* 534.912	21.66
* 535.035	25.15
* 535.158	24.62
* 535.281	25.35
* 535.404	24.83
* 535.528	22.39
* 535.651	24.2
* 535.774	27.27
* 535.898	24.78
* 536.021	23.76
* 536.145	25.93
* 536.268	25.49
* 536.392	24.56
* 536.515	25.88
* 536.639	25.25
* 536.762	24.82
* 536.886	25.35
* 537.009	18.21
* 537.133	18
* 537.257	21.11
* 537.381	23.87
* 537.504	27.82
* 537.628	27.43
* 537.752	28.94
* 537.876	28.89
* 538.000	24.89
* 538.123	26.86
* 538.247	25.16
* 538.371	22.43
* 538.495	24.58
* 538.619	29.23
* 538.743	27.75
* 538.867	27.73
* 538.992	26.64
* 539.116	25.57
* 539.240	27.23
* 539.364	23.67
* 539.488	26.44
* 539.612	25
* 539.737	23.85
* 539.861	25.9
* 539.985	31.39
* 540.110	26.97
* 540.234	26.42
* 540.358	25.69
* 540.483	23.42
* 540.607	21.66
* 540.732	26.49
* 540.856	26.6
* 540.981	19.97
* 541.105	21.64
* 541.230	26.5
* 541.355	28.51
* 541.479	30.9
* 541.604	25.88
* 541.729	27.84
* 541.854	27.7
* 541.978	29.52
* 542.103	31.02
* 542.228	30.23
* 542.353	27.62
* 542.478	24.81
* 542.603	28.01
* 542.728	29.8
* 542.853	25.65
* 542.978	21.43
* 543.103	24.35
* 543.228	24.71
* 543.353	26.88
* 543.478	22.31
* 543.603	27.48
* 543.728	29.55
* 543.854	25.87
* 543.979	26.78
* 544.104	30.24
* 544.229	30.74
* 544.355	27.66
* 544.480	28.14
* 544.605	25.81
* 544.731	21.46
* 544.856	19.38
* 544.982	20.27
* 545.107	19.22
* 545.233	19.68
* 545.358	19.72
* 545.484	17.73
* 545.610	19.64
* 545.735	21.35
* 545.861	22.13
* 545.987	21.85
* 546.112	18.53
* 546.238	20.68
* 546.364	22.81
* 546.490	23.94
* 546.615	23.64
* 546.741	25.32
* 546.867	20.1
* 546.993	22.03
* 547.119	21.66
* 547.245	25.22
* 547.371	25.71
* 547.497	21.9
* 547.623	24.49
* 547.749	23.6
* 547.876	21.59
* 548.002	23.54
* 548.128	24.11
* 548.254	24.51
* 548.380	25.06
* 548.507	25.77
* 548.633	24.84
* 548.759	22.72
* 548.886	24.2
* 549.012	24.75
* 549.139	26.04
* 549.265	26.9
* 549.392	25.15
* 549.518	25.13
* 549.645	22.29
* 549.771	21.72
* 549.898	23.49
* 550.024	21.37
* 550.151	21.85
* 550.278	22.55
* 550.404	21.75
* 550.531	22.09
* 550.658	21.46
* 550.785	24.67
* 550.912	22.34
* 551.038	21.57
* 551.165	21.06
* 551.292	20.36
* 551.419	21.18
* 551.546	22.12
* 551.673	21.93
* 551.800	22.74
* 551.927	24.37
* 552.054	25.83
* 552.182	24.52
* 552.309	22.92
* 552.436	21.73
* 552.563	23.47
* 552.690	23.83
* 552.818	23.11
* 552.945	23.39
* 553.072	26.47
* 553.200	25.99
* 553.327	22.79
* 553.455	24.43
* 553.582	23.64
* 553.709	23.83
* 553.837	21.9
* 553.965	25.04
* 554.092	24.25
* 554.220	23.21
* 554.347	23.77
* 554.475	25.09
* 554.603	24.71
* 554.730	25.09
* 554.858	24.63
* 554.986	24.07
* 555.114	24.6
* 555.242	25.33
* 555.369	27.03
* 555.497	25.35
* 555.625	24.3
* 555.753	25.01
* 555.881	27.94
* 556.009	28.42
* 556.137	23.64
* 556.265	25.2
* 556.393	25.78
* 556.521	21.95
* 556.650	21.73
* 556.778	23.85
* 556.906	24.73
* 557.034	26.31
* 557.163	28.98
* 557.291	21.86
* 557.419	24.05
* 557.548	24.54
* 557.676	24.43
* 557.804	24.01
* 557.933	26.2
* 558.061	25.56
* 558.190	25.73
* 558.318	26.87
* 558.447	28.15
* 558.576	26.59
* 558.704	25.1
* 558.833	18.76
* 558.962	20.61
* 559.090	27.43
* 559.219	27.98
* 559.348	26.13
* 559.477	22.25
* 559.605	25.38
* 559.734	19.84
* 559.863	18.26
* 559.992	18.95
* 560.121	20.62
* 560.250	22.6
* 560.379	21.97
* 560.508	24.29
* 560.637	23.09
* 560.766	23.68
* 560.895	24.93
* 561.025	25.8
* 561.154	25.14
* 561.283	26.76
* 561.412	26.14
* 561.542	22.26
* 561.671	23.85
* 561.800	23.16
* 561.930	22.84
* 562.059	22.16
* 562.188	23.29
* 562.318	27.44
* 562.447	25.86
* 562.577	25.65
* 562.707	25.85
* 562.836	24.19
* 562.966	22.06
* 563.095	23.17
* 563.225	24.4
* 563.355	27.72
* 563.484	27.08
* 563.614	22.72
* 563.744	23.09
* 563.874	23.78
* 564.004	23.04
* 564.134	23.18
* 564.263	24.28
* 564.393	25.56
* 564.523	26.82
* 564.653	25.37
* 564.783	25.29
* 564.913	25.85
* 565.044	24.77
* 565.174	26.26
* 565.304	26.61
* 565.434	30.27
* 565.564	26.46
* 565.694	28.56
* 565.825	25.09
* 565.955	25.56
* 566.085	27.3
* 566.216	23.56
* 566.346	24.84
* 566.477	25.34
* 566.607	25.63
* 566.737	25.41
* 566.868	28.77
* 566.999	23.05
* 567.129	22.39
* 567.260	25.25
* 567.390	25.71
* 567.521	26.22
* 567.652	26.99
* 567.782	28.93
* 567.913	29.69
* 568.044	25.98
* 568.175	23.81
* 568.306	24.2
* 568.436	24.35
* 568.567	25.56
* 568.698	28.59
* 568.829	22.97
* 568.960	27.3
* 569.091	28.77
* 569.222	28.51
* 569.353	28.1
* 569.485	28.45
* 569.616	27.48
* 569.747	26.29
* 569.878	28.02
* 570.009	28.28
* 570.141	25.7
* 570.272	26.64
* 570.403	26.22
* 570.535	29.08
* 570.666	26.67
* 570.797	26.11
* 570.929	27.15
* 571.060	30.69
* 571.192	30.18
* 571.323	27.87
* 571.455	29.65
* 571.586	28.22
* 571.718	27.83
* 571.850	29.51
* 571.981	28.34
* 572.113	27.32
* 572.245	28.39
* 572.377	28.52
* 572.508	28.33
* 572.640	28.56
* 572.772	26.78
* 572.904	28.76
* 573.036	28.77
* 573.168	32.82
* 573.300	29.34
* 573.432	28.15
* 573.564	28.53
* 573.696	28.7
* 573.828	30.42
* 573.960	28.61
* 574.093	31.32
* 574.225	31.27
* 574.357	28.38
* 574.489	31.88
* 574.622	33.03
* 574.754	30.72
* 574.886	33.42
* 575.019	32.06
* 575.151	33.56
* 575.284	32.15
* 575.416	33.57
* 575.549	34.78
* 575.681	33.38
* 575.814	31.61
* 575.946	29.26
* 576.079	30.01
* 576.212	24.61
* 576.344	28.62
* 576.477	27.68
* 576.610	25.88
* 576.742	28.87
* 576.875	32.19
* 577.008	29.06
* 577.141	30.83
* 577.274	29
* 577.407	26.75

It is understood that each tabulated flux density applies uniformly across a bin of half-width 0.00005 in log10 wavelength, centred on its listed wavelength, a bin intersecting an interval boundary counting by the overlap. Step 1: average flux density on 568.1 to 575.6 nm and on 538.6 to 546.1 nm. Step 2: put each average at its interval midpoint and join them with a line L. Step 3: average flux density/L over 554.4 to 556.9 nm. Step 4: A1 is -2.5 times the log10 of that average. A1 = 0.08 mag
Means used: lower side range 25.4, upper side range 28.7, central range 24.9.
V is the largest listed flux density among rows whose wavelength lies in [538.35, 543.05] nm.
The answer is 31.39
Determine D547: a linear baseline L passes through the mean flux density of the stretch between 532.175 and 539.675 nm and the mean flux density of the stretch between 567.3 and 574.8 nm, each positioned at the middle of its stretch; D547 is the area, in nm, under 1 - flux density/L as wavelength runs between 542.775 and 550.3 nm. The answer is 0.47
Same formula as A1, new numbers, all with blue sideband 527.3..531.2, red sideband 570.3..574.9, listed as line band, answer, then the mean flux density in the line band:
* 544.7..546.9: 0.184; 21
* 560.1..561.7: 0.136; 24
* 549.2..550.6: 0.106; 23.1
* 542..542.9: -0.163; 28.2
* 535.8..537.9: -0.056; 24.7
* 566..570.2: 0.082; 26.3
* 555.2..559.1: 0.069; 25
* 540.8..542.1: -0.109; 26.7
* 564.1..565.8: 0.070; 26.1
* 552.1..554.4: 0.096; 23.8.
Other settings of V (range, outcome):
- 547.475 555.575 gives 27.03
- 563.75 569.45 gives 30.27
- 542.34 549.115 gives 30.74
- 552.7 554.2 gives 26.47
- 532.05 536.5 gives 27.27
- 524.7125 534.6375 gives 26.01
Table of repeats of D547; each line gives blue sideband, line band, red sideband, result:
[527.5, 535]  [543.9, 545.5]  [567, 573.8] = 0.02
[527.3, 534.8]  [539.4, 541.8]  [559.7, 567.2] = -0.30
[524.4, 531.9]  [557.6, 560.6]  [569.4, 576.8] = 0.33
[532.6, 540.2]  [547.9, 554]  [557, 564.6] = 0.20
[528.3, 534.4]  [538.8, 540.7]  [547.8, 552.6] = -0.25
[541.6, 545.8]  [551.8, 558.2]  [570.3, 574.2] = 0.49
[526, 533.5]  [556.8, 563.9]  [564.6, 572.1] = 0.39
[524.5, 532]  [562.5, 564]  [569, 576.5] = 0.17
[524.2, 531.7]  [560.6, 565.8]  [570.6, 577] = 0.51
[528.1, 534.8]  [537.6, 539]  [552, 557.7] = -0.22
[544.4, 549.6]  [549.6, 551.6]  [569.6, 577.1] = 0.15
